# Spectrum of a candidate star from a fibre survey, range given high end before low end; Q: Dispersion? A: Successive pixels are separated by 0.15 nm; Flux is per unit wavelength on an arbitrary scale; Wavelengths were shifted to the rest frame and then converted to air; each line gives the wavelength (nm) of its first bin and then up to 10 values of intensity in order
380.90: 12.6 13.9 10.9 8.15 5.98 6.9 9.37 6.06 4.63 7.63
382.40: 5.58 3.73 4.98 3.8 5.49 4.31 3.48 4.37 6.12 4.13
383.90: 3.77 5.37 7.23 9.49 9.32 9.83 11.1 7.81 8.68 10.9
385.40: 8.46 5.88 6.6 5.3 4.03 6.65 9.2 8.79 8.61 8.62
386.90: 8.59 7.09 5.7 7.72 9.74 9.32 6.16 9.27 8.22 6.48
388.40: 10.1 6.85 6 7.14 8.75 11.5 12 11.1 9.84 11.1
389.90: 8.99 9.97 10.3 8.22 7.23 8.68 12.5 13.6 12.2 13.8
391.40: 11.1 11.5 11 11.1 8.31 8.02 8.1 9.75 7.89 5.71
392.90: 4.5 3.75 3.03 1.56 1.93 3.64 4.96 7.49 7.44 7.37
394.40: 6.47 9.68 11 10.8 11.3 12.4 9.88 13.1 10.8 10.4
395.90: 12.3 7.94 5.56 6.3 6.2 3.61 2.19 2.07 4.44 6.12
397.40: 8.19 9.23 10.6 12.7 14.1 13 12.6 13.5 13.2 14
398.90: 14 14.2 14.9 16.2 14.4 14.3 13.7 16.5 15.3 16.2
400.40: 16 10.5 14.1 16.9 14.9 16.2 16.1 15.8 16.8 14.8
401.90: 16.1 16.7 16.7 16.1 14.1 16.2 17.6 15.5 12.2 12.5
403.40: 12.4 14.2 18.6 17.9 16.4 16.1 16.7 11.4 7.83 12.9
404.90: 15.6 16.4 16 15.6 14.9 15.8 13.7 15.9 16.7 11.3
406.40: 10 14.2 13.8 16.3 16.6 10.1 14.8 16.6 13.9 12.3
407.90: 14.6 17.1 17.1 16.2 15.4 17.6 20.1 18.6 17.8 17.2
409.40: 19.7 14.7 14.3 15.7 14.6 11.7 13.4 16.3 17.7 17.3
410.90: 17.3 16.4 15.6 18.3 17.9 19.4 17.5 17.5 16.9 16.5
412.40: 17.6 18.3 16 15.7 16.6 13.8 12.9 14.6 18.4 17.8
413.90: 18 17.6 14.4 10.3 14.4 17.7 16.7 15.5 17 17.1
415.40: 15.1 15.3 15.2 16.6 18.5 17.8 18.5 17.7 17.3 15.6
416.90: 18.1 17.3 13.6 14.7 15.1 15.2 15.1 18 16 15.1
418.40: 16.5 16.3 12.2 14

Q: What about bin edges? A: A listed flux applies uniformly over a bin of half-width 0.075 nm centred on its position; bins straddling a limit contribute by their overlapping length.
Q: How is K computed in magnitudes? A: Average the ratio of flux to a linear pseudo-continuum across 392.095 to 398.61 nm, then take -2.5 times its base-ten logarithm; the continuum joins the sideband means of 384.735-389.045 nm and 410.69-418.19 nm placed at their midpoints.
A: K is 0.30 mag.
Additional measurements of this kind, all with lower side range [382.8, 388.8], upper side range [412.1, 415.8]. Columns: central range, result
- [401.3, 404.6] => -0.217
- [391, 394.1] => 0.220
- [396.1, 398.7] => 0.272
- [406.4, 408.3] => -0.053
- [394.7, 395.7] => -0.120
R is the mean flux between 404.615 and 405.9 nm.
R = 14.8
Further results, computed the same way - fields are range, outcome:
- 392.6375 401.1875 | 10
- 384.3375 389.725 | 8.37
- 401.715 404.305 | 15.6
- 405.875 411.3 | 15.5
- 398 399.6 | 14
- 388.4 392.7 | 9.86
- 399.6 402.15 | 15.4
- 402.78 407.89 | 14.5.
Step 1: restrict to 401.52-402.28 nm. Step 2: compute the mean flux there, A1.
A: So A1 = 16.2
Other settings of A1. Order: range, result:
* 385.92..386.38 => 6.64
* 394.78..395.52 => 11.5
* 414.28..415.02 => 14.9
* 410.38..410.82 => 17.1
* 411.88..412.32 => 17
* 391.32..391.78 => 11.2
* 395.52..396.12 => 10.4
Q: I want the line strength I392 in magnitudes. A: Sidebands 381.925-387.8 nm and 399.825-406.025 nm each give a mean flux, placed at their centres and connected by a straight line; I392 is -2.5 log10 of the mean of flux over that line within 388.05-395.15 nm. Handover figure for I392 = 0.14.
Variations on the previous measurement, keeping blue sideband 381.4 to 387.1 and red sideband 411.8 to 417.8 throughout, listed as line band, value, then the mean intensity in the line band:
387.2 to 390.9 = -0.09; 9.01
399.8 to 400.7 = -0.25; 14.7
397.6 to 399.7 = -0.21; 13.6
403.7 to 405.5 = -0.15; 15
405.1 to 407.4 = -0.07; 14.4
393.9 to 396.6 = 0.11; 9.21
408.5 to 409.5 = -0.25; 18.2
